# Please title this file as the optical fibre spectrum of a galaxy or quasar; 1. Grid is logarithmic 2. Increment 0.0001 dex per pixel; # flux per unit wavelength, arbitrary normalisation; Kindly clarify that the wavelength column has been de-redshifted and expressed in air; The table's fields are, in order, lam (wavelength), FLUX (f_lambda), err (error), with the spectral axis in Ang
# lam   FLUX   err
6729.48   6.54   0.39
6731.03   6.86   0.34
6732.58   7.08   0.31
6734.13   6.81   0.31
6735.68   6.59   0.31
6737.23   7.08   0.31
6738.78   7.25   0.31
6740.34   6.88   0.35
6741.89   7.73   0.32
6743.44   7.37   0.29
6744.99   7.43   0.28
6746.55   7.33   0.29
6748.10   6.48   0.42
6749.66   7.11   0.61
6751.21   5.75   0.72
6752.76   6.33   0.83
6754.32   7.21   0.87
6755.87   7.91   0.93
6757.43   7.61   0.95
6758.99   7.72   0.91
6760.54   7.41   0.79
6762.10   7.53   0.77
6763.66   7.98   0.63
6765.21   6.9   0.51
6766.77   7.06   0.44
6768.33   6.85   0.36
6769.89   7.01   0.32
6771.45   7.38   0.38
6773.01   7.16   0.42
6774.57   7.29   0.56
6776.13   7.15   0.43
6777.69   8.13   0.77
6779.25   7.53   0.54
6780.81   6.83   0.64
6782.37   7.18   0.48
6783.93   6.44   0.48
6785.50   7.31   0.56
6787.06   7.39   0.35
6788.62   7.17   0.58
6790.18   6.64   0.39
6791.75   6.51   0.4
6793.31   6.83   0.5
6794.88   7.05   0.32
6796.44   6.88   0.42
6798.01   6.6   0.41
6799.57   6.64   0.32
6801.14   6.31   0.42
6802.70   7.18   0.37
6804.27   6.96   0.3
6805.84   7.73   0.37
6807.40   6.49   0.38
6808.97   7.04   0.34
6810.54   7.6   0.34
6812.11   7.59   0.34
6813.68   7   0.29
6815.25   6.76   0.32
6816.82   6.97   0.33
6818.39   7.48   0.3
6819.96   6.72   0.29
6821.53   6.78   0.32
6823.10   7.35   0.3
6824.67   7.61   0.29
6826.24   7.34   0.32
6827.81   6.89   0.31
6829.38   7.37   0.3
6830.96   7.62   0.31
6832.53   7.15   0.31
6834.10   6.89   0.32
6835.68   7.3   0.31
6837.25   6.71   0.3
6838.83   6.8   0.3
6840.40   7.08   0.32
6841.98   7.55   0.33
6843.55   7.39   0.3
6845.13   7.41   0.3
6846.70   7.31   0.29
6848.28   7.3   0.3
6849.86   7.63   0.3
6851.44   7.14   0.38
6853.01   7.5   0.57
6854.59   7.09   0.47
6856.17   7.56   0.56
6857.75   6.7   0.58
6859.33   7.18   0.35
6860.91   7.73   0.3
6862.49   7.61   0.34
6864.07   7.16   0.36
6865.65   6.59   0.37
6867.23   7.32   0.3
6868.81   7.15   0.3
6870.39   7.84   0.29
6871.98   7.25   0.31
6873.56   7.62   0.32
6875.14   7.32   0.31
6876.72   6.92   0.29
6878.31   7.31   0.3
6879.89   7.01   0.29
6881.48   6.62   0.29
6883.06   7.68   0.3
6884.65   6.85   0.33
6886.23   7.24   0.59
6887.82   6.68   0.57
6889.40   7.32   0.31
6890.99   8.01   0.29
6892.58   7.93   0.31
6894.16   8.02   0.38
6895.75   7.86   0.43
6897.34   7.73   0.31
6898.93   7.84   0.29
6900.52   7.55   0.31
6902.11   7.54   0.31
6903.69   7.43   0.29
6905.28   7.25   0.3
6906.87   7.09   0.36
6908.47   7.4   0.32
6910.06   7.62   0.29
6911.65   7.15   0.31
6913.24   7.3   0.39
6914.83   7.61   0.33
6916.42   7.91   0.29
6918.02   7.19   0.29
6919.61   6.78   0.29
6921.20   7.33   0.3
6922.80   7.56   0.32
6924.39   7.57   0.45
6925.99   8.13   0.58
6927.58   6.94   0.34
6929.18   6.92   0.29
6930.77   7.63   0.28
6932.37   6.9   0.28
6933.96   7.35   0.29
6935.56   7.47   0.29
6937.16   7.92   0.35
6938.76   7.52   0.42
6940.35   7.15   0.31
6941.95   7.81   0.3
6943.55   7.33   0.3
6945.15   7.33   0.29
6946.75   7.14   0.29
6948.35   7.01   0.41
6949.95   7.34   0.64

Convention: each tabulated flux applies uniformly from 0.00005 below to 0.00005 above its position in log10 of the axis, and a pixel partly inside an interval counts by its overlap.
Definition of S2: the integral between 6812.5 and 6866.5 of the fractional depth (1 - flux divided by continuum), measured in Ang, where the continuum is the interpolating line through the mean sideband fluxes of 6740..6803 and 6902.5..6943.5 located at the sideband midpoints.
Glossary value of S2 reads 0.27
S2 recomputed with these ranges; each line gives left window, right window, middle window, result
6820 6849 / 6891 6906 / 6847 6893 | 1.2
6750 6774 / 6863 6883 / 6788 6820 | 1.0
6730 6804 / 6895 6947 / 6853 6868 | 0.1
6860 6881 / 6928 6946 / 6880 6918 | -0.6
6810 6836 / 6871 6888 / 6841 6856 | -0.4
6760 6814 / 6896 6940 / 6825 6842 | 0.2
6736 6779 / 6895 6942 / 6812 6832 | 0.4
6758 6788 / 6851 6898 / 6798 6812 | 0.6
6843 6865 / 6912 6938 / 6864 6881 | 0.3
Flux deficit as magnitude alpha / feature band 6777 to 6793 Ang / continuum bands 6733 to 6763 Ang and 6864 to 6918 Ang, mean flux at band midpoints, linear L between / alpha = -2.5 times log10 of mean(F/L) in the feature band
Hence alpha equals 0.02 mag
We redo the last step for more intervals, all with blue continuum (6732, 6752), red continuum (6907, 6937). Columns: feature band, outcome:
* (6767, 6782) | -0.03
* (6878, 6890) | 0.03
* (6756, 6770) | -0.05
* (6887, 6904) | -0.05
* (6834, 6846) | 0.01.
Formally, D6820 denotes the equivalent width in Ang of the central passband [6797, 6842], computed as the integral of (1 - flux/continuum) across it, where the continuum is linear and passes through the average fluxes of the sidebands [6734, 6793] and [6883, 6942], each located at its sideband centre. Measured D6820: 1.1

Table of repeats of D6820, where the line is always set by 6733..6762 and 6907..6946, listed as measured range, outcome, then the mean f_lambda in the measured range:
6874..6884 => 0.23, 7.15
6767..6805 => 0.86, 7.02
